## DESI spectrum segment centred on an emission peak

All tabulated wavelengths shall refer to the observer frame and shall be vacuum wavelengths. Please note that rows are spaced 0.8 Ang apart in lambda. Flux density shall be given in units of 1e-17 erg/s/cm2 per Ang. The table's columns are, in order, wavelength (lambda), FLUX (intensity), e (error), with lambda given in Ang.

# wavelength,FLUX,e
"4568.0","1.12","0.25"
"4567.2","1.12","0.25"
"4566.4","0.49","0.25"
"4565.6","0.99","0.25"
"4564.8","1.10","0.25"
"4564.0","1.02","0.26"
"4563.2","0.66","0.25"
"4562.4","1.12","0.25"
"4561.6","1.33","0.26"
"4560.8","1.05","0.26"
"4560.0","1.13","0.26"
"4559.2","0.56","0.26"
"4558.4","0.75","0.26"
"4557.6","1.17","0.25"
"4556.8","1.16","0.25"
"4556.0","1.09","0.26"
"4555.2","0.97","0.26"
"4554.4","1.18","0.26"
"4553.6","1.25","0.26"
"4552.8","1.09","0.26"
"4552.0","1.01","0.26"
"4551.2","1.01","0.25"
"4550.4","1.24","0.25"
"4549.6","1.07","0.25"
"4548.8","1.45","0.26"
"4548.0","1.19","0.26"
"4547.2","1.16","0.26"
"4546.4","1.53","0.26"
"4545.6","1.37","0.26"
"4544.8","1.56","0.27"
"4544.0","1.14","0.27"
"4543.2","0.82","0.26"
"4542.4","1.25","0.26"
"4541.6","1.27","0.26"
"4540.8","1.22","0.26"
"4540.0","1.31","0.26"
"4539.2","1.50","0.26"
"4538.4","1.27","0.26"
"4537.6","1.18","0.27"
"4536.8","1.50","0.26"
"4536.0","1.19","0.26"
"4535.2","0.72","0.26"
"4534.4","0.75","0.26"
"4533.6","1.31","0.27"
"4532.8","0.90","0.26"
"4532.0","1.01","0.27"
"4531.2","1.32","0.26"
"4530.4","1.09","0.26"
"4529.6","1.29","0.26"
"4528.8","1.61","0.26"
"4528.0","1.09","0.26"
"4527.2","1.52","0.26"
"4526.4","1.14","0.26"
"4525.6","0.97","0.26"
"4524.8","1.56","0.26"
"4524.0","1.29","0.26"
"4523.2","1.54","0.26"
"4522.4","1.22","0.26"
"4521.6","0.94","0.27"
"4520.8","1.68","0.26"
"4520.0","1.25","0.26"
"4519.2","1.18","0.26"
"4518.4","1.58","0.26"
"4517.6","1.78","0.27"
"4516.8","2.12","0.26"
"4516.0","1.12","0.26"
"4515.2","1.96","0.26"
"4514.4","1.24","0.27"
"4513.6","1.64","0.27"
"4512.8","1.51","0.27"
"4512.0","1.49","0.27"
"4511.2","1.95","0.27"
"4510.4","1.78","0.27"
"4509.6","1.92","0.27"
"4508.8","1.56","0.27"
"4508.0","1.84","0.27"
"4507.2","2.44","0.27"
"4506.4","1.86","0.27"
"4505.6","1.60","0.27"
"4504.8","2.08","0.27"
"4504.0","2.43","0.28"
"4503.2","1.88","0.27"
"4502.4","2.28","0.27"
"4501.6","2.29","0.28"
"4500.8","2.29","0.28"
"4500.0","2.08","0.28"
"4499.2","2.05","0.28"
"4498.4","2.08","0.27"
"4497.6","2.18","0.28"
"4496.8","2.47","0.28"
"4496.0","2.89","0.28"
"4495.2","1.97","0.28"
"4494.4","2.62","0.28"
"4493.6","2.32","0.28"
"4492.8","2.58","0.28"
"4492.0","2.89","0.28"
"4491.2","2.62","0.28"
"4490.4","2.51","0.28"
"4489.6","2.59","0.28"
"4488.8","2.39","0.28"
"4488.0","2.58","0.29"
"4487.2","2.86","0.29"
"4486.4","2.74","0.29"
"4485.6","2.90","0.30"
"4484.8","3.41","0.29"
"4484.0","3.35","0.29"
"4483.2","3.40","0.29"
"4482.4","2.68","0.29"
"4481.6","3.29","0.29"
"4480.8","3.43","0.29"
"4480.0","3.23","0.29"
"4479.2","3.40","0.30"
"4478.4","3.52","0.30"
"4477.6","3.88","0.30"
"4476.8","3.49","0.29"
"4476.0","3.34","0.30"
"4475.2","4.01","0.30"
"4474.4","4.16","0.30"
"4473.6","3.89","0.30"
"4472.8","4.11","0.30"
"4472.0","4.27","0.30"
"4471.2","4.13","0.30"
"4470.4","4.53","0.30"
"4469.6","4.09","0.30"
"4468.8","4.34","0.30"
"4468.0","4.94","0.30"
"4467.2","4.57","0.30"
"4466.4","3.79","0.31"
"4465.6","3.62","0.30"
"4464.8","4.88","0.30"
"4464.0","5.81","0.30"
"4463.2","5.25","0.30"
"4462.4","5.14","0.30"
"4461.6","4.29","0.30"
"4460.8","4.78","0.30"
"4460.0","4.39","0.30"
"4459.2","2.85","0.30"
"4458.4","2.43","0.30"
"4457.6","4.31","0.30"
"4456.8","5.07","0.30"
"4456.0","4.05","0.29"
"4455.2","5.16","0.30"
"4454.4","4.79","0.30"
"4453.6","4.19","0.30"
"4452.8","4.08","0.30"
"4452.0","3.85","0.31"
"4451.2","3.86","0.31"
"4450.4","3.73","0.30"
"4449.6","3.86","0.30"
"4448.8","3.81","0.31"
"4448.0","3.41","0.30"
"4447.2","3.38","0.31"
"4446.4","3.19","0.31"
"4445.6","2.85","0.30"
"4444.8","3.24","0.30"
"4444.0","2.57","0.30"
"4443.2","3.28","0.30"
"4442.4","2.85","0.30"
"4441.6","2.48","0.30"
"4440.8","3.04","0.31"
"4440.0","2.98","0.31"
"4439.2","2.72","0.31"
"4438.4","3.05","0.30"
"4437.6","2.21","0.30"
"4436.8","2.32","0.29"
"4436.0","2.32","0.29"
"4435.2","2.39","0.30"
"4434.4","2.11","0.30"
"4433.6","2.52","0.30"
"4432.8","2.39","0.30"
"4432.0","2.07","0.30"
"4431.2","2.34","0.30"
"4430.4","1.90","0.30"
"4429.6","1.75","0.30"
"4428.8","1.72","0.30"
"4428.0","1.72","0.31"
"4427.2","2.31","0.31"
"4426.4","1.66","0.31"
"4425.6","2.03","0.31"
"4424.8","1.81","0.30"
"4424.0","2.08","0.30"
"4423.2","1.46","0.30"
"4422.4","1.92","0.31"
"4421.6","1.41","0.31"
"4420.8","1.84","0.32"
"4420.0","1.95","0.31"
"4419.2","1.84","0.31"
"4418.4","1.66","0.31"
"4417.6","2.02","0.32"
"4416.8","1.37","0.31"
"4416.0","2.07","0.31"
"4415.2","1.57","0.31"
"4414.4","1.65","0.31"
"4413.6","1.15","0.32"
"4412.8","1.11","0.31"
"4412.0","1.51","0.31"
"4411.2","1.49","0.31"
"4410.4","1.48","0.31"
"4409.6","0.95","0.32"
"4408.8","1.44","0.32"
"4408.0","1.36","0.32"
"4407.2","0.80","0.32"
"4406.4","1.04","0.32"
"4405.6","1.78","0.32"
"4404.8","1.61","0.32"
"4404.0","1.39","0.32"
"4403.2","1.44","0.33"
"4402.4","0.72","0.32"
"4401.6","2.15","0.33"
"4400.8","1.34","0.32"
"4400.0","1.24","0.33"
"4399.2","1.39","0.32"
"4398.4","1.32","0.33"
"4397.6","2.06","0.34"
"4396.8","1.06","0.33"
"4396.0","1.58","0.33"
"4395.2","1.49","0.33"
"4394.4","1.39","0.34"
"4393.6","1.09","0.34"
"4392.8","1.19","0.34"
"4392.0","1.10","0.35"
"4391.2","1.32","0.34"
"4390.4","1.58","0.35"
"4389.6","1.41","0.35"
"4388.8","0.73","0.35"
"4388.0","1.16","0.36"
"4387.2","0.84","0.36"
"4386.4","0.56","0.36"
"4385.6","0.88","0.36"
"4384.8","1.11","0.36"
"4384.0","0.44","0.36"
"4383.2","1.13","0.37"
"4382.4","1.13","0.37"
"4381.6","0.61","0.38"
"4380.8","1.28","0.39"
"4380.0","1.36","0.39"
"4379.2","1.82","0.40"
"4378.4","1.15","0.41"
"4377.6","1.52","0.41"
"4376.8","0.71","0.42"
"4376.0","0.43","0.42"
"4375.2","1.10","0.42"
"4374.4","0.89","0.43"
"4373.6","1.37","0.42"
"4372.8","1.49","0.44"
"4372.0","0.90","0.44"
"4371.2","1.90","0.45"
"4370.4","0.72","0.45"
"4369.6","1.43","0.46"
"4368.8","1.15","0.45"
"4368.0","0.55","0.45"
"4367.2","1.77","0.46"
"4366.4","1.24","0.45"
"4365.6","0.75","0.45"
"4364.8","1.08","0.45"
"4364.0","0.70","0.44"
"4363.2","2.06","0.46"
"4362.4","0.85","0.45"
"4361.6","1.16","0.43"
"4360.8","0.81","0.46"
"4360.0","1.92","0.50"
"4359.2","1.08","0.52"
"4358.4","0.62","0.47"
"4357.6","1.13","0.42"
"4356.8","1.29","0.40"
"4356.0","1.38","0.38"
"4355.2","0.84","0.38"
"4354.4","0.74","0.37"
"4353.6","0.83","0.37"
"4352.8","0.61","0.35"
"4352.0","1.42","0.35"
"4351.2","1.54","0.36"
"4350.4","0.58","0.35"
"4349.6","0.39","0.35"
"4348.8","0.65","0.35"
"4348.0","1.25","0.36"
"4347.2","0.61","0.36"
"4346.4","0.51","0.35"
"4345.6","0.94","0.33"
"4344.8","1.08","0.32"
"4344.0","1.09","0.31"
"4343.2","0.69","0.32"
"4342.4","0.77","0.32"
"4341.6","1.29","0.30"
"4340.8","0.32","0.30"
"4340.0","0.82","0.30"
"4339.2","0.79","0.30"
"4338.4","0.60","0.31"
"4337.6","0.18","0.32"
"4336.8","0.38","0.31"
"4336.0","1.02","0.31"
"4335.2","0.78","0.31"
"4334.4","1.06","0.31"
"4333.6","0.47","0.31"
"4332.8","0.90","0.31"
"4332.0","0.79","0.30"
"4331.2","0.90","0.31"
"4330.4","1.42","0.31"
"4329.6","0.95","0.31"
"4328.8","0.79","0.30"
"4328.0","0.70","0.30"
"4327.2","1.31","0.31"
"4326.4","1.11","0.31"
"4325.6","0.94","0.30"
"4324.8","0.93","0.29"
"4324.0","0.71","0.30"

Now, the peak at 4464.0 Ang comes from C IV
